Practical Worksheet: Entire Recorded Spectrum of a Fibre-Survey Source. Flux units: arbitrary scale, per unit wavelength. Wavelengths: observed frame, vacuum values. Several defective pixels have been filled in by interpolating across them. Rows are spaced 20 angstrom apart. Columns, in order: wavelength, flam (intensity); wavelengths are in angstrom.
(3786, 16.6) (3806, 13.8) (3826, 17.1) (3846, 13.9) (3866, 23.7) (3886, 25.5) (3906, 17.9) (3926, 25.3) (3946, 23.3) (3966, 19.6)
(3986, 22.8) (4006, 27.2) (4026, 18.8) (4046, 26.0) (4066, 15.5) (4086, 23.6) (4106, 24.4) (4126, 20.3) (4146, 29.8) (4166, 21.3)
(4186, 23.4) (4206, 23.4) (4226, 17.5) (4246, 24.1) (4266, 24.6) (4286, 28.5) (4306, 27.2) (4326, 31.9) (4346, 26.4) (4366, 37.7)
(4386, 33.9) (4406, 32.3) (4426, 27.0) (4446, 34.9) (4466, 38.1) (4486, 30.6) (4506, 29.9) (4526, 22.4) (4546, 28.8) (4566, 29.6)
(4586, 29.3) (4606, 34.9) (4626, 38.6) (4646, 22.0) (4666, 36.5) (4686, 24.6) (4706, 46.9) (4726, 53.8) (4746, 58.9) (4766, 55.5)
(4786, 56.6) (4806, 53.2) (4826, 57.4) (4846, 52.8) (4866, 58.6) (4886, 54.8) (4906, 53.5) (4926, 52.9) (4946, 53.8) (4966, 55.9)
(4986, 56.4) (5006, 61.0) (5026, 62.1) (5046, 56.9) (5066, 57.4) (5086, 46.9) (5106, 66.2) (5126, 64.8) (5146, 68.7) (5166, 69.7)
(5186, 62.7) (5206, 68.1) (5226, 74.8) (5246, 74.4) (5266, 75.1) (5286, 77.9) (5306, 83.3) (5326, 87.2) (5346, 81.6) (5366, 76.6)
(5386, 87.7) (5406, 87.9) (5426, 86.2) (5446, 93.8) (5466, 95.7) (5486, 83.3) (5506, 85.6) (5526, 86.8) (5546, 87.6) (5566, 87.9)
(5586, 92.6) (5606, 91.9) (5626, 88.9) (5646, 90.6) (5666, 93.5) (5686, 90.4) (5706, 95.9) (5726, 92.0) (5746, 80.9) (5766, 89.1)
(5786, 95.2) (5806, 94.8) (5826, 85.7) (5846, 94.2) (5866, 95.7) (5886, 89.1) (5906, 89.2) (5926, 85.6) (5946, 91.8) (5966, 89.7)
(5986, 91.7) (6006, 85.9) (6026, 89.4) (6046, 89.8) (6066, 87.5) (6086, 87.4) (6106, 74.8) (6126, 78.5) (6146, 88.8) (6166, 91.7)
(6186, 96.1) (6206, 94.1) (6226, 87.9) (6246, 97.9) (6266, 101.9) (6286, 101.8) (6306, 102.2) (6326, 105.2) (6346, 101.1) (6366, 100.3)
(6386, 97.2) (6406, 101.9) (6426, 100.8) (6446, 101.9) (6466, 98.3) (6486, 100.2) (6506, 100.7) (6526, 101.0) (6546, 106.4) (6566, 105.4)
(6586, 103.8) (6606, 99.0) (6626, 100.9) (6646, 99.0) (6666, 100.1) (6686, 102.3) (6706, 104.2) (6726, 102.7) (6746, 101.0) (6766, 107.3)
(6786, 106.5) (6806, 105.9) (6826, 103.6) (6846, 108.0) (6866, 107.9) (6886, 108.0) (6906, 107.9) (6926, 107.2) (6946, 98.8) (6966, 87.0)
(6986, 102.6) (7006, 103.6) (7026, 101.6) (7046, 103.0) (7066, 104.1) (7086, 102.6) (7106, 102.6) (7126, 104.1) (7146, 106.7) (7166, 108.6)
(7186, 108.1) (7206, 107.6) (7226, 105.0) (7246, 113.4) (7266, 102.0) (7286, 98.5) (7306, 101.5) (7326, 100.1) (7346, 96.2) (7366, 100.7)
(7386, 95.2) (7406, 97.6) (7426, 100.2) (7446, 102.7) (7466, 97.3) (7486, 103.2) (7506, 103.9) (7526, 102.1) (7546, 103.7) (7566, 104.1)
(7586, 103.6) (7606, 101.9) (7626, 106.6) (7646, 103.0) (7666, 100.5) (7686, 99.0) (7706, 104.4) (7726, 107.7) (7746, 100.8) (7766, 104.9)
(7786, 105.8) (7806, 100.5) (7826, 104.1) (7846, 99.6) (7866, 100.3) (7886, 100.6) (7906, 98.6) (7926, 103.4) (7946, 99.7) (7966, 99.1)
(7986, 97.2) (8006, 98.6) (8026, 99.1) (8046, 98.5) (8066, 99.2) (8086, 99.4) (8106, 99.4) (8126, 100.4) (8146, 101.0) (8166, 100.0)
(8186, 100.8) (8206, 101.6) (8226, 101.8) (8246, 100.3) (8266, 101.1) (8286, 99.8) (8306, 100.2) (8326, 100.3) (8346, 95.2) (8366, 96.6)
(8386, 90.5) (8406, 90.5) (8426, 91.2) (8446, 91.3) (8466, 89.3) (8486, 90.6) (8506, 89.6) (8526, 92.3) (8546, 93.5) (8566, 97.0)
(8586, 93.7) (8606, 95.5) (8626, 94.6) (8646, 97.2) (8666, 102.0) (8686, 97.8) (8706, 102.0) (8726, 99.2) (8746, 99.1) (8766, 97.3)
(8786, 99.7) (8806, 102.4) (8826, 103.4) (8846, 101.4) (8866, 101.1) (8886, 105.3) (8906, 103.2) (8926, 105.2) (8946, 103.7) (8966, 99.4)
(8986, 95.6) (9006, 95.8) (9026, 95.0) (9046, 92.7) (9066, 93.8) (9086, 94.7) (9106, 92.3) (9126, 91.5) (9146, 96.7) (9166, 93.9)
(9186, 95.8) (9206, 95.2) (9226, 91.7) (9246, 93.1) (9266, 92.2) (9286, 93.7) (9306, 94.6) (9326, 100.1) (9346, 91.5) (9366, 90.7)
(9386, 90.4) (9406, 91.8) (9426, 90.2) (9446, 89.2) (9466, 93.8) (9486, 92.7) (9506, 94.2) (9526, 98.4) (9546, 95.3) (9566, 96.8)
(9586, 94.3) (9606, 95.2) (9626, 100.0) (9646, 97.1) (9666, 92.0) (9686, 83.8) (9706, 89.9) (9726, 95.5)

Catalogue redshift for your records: 0.18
